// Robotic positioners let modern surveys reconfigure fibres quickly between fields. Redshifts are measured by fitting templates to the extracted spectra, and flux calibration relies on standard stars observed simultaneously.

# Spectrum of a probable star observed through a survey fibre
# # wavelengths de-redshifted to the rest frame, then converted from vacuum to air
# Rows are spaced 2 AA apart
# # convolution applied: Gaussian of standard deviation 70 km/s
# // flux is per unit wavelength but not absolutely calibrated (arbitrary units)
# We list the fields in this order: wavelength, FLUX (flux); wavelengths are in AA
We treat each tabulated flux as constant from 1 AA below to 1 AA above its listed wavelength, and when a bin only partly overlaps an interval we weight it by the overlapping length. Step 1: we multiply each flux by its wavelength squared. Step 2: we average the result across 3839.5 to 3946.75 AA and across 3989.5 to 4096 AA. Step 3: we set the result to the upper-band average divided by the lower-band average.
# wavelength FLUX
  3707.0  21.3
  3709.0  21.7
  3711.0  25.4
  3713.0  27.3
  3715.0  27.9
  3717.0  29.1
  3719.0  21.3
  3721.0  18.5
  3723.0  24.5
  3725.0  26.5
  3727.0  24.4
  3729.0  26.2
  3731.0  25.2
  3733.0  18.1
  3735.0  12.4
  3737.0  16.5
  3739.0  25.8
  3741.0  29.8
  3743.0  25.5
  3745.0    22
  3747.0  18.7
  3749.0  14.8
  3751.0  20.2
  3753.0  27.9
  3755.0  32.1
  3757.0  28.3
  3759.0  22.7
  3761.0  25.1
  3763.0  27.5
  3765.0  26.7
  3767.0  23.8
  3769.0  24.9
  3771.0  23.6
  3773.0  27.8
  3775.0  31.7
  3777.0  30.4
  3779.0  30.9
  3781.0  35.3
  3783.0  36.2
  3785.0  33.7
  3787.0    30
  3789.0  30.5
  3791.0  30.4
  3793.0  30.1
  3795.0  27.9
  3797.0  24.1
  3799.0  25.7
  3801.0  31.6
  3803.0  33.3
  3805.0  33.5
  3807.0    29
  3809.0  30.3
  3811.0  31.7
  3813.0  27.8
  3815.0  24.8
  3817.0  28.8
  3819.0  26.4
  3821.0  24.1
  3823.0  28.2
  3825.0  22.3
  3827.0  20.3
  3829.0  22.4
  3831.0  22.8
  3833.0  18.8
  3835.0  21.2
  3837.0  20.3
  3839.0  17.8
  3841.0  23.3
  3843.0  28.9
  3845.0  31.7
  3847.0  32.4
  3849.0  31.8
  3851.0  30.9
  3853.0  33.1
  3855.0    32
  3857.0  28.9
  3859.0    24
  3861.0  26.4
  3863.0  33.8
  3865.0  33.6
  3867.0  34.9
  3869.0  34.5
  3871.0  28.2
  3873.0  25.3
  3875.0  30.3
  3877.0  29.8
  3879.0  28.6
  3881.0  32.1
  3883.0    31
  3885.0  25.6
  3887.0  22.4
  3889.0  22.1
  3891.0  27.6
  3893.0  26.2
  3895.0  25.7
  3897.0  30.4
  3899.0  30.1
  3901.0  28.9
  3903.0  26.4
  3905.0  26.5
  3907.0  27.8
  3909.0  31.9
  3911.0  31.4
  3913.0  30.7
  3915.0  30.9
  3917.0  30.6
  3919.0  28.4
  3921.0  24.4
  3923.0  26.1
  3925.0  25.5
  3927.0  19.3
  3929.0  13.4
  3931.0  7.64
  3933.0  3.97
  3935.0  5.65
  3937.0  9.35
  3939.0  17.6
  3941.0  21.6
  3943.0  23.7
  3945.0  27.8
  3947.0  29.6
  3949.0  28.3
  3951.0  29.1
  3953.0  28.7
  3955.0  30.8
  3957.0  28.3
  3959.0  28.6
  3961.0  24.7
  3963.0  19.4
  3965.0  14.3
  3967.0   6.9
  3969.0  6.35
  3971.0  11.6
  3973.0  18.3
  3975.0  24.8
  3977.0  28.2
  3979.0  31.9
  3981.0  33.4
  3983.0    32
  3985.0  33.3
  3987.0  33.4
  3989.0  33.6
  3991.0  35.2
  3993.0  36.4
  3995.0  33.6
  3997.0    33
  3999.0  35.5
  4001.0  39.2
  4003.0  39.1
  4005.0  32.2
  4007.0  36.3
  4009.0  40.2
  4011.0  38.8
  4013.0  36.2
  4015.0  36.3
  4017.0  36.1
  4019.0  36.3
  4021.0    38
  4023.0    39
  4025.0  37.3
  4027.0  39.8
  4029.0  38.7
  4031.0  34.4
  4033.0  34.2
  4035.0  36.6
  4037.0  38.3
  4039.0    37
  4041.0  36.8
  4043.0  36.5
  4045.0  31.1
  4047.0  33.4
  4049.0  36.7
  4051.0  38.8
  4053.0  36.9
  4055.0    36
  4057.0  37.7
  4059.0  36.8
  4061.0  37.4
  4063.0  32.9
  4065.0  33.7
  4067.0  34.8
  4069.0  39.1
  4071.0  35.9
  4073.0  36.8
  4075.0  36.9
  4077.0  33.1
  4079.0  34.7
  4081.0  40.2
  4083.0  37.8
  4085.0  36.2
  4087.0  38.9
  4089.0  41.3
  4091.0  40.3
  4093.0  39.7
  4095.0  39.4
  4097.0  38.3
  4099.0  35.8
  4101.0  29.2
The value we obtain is 1.5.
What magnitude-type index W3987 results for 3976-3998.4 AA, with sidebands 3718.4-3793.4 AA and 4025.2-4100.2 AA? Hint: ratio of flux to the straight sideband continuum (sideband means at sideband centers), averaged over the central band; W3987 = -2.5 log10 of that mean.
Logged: 0.03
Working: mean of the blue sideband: 25.8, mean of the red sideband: 36.8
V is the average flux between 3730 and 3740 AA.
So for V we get 19.6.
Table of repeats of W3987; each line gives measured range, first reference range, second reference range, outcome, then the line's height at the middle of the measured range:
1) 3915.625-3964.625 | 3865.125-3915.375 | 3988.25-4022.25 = 0.40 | 32.1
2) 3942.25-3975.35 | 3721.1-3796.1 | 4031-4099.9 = 0.42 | 33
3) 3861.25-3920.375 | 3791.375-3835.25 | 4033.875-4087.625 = 0.02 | 29.7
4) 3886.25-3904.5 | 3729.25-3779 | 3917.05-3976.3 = -0.24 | 21.4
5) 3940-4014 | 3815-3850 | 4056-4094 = 0.12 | 32.1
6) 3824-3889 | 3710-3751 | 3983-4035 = 0.06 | 28.9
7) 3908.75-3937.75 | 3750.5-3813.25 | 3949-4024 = 0.37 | 29.8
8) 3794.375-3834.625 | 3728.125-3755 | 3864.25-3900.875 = -0.05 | 25.6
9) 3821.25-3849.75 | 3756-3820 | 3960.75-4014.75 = 0.19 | 29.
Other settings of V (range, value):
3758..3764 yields 25.1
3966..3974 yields 10.8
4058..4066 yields 35.2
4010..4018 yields 36.9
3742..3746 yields 23.8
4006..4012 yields 38.4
